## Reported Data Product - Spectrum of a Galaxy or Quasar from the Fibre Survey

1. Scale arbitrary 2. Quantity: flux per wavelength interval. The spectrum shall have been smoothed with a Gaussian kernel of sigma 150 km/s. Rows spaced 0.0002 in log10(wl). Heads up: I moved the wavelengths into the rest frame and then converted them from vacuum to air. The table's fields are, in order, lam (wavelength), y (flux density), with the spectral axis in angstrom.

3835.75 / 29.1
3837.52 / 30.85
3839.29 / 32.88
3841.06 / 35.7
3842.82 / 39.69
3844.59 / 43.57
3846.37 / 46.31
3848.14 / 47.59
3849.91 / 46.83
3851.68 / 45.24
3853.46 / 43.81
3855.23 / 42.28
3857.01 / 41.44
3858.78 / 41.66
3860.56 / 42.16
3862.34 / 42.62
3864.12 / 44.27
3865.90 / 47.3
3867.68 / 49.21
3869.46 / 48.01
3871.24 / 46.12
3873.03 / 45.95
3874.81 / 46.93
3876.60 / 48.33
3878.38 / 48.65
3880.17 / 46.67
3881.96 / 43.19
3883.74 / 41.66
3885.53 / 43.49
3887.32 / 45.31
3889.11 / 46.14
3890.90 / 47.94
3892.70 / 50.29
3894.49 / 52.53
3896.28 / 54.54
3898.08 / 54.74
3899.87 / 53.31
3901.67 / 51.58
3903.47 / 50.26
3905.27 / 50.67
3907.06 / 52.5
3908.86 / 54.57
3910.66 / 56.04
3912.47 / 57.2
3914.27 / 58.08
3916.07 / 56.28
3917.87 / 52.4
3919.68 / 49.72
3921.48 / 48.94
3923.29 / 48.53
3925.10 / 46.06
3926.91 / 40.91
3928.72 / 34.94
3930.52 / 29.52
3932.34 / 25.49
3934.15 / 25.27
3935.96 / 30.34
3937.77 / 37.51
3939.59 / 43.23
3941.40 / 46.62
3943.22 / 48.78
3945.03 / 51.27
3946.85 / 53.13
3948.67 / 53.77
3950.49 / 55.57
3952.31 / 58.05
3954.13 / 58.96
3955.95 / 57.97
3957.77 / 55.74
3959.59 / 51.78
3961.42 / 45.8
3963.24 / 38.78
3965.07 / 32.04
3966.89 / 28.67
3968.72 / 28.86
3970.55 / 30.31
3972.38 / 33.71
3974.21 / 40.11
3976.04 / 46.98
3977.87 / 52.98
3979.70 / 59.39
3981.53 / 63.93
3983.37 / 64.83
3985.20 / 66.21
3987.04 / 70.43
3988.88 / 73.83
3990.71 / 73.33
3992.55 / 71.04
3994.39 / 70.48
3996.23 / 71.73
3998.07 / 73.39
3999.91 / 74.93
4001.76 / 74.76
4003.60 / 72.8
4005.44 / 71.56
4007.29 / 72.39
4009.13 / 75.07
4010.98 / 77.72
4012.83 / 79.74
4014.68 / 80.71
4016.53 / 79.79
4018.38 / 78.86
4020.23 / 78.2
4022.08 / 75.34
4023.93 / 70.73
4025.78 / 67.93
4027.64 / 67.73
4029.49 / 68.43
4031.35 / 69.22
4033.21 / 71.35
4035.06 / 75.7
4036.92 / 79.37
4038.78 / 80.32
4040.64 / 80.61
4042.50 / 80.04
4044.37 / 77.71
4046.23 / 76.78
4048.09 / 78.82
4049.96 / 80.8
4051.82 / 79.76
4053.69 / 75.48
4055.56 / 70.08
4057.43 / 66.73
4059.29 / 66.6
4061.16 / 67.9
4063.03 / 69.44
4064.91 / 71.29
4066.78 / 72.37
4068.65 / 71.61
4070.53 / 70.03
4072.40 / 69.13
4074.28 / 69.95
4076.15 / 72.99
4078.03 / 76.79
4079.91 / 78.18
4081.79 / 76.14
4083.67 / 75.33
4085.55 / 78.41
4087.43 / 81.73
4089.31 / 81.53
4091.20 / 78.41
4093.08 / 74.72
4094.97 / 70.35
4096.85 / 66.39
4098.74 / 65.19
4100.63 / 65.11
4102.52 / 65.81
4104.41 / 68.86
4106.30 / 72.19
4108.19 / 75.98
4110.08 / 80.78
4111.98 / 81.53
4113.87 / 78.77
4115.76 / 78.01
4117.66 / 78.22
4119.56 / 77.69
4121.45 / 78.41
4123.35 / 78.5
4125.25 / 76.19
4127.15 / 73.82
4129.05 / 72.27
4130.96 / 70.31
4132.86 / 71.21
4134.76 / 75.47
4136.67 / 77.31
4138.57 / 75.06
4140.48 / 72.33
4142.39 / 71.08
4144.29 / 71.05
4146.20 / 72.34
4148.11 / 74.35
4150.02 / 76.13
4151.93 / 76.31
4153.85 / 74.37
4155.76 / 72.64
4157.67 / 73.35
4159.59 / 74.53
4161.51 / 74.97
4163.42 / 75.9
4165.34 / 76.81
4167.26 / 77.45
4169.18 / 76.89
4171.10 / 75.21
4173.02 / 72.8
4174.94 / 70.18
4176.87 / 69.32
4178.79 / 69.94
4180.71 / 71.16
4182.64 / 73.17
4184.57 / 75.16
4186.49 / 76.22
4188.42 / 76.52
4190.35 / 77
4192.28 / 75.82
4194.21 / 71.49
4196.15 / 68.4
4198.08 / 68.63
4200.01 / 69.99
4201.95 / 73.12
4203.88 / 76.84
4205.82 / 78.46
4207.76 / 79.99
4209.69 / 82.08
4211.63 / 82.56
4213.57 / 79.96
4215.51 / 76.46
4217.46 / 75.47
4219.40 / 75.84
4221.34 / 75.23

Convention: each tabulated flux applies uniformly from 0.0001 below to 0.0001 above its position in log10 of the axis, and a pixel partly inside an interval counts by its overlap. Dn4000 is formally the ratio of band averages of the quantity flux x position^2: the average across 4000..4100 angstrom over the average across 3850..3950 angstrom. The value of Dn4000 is 1.72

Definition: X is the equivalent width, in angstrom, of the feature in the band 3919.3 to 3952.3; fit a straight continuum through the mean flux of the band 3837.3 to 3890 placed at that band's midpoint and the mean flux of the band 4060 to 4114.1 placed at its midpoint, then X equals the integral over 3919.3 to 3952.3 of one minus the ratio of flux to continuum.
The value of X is 6.43 angstrom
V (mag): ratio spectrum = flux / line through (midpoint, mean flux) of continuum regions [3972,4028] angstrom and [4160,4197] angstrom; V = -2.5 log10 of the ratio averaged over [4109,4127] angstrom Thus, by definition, -0.09 mag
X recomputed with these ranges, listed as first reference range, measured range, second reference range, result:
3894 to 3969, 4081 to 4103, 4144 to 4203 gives -2.96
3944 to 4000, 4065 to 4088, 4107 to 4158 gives -2.01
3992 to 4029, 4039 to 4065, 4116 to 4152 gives -0.11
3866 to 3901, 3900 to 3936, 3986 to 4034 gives 5.33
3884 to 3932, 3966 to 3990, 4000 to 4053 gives 5.25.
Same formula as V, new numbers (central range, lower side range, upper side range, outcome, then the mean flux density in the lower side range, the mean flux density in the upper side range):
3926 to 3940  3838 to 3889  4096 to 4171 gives 0.489 mag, 44.1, 74.2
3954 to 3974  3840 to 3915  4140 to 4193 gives 0.316 mag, 47.5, 74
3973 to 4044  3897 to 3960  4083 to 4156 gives -0.192 mag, 48.6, 74.5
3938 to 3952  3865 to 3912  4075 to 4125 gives 0.126 mag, 49.2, 75.2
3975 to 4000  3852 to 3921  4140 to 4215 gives -0.151 mag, 48.6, 74.5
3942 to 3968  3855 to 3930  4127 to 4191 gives 0.105 mag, 48.1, 73.9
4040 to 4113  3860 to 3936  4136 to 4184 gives -0.137 mag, 46.9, 73.8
